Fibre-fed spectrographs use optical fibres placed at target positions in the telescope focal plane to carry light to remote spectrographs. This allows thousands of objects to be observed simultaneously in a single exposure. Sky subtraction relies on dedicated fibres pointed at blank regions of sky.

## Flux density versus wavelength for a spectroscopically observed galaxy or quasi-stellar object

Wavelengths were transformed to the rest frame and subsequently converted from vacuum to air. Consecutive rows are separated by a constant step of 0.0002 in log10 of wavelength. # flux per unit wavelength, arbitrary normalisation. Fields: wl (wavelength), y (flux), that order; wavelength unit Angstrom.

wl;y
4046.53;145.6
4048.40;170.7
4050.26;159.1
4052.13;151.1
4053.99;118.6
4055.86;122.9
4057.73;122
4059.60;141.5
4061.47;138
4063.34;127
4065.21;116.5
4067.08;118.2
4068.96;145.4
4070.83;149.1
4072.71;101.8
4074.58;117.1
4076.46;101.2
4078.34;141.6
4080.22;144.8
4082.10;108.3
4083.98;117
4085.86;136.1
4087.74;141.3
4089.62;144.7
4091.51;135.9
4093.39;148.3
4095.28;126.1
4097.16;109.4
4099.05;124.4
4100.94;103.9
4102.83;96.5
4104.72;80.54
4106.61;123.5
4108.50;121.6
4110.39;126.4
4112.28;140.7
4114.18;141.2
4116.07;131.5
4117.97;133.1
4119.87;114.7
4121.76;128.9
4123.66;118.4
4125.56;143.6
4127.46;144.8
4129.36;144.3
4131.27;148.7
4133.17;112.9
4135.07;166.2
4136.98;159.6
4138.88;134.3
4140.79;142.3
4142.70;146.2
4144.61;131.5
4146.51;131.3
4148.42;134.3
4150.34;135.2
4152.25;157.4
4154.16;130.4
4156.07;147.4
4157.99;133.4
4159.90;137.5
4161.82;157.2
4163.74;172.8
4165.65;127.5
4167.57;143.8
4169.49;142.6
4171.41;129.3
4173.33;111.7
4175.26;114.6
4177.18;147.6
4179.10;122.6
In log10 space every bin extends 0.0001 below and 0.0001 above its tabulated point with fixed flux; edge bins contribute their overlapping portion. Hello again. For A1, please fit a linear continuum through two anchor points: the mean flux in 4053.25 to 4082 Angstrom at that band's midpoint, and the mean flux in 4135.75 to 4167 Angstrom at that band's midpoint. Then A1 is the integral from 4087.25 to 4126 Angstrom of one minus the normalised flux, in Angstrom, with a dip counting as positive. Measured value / 2.6 Angstrom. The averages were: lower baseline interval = 127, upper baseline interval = 143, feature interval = 125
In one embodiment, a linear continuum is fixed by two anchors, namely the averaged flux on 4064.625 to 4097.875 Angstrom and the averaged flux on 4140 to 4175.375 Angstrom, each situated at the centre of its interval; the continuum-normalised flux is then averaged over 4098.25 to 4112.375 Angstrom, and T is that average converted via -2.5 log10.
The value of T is 0.164 mag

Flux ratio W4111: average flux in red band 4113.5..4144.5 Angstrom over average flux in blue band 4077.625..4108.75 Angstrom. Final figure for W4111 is 1.1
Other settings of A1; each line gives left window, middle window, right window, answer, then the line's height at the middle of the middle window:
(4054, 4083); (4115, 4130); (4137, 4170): 0.4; 136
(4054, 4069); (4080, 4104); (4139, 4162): 1.2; 131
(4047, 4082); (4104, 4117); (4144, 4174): 1.1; 136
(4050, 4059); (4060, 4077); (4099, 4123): 0.7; 130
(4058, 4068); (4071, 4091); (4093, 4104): -0.8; 122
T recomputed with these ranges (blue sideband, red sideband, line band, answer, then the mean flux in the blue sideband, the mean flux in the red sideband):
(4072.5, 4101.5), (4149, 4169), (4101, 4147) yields 0.03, 126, 144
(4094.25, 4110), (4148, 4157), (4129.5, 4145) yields -0.09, 111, 141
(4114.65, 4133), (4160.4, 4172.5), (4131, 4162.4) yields -0.01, 134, 145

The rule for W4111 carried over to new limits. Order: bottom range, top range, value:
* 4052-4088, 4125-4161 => 1.11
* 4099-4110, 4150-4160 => 1.30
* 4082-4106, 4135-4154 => 1.17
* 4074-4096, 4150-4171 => 1.10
